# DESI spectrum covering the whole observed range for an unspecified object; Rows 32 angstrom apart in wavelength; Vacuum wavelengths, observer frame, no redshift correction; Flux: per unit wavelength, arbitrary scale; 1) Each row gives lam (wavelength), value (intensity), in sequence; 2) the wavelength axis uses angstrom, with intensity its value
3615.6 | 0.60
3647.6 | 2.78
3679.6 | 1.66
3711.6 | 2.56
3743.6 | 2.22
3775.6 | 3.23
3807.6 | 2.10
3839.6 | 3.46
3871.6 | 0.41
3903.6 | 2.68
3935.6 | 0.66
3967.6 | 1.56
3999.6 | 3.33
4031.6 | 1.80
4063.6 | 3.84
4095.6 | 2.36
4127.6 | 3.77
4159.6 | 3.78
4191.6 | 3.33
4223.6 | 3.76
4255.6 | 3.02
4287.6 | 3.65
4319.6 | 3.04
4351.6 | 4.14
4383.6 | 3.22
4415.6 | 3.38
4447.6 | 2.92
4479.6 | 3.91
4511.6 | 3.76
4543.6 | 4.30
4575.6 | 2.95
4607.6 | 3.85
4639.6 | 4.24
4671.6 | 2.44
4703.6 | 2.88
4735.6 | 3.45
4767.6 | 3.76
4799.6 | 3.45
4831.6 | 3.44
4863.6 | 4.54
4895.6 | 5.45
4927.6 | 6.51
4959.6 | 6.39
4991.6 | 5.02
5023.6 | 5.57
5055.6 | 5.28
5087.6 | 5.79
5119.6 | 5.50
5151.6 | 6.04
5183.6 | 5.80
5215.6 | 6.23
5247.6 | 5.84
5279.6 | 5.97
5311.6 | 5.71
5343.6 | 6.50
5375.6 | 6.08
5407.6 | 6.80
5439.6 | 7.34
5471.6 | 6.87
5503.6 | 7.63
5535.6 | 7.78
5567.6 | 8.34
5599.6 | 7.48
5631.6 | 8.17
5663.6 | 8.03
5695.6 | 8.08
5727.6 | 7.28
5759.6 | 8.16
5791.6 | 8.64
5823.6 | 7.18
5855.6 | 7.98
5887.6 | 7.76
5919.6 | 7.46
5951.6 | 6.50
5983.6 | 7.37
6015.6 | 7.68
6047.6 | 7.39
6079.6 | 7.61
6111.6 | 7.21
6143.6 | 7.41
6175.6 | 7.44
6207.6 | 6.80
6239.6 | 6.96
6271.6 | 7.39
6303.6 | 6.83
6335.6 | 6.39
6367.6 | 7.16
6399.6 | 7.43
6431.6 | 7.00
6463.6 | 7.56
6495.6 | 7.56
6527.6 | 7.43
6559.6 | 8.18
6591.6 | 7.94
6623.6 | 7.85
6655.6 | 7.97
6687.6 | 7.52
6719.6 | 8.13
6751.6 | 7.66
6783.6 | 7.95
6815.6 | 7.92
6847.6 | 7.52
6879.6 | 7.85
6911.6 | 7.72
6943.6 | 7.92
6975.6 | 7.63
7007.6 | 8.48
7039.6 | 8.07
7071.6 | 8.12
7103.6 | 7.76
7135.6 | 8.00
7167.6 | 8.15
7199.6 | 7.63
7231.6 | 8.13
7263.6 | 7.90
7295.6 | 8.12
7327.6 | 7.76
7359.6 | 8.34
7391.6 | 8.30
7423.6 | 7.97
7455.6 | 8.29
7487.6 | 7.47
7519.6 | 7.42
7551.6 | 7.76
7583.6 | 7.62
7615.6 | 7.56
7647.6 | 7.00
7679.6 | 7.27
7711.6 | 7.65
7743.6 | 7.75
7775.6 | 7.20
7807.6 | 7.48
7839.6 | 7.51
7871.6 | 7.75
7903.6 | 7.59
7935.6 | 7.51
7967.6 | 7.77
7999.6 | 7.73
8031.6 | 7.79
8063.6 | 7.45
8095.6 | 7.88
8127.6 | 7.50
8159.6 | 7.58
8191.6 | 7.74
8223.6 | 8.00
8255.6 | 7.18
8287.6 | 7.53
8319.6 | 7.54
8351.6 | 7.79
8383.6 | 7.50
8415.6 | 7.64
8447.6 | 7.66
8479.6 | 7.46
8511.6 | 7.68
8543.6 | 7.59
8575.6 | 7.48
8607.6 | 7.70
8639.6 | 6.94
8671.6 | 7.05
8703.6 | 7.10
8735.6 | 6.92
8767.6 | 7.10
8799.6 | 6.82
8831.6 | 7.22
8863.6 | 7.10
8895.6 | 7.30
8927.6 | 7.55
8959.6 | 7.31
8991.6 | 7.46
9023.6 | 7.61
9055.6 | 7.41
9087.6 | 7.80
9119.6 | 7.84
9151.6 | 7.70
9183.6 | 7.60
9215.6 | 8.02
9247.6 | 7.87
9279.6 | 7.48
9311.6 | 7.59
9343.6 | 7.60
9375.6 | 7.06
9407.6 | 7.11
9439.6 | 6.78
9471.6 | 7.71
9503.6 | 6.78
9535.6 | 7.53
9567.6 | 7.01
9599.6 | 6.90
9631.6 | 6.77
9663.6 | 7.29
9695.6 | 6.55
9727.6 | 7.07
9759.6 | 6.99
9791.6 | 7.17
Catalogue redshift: 0.22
